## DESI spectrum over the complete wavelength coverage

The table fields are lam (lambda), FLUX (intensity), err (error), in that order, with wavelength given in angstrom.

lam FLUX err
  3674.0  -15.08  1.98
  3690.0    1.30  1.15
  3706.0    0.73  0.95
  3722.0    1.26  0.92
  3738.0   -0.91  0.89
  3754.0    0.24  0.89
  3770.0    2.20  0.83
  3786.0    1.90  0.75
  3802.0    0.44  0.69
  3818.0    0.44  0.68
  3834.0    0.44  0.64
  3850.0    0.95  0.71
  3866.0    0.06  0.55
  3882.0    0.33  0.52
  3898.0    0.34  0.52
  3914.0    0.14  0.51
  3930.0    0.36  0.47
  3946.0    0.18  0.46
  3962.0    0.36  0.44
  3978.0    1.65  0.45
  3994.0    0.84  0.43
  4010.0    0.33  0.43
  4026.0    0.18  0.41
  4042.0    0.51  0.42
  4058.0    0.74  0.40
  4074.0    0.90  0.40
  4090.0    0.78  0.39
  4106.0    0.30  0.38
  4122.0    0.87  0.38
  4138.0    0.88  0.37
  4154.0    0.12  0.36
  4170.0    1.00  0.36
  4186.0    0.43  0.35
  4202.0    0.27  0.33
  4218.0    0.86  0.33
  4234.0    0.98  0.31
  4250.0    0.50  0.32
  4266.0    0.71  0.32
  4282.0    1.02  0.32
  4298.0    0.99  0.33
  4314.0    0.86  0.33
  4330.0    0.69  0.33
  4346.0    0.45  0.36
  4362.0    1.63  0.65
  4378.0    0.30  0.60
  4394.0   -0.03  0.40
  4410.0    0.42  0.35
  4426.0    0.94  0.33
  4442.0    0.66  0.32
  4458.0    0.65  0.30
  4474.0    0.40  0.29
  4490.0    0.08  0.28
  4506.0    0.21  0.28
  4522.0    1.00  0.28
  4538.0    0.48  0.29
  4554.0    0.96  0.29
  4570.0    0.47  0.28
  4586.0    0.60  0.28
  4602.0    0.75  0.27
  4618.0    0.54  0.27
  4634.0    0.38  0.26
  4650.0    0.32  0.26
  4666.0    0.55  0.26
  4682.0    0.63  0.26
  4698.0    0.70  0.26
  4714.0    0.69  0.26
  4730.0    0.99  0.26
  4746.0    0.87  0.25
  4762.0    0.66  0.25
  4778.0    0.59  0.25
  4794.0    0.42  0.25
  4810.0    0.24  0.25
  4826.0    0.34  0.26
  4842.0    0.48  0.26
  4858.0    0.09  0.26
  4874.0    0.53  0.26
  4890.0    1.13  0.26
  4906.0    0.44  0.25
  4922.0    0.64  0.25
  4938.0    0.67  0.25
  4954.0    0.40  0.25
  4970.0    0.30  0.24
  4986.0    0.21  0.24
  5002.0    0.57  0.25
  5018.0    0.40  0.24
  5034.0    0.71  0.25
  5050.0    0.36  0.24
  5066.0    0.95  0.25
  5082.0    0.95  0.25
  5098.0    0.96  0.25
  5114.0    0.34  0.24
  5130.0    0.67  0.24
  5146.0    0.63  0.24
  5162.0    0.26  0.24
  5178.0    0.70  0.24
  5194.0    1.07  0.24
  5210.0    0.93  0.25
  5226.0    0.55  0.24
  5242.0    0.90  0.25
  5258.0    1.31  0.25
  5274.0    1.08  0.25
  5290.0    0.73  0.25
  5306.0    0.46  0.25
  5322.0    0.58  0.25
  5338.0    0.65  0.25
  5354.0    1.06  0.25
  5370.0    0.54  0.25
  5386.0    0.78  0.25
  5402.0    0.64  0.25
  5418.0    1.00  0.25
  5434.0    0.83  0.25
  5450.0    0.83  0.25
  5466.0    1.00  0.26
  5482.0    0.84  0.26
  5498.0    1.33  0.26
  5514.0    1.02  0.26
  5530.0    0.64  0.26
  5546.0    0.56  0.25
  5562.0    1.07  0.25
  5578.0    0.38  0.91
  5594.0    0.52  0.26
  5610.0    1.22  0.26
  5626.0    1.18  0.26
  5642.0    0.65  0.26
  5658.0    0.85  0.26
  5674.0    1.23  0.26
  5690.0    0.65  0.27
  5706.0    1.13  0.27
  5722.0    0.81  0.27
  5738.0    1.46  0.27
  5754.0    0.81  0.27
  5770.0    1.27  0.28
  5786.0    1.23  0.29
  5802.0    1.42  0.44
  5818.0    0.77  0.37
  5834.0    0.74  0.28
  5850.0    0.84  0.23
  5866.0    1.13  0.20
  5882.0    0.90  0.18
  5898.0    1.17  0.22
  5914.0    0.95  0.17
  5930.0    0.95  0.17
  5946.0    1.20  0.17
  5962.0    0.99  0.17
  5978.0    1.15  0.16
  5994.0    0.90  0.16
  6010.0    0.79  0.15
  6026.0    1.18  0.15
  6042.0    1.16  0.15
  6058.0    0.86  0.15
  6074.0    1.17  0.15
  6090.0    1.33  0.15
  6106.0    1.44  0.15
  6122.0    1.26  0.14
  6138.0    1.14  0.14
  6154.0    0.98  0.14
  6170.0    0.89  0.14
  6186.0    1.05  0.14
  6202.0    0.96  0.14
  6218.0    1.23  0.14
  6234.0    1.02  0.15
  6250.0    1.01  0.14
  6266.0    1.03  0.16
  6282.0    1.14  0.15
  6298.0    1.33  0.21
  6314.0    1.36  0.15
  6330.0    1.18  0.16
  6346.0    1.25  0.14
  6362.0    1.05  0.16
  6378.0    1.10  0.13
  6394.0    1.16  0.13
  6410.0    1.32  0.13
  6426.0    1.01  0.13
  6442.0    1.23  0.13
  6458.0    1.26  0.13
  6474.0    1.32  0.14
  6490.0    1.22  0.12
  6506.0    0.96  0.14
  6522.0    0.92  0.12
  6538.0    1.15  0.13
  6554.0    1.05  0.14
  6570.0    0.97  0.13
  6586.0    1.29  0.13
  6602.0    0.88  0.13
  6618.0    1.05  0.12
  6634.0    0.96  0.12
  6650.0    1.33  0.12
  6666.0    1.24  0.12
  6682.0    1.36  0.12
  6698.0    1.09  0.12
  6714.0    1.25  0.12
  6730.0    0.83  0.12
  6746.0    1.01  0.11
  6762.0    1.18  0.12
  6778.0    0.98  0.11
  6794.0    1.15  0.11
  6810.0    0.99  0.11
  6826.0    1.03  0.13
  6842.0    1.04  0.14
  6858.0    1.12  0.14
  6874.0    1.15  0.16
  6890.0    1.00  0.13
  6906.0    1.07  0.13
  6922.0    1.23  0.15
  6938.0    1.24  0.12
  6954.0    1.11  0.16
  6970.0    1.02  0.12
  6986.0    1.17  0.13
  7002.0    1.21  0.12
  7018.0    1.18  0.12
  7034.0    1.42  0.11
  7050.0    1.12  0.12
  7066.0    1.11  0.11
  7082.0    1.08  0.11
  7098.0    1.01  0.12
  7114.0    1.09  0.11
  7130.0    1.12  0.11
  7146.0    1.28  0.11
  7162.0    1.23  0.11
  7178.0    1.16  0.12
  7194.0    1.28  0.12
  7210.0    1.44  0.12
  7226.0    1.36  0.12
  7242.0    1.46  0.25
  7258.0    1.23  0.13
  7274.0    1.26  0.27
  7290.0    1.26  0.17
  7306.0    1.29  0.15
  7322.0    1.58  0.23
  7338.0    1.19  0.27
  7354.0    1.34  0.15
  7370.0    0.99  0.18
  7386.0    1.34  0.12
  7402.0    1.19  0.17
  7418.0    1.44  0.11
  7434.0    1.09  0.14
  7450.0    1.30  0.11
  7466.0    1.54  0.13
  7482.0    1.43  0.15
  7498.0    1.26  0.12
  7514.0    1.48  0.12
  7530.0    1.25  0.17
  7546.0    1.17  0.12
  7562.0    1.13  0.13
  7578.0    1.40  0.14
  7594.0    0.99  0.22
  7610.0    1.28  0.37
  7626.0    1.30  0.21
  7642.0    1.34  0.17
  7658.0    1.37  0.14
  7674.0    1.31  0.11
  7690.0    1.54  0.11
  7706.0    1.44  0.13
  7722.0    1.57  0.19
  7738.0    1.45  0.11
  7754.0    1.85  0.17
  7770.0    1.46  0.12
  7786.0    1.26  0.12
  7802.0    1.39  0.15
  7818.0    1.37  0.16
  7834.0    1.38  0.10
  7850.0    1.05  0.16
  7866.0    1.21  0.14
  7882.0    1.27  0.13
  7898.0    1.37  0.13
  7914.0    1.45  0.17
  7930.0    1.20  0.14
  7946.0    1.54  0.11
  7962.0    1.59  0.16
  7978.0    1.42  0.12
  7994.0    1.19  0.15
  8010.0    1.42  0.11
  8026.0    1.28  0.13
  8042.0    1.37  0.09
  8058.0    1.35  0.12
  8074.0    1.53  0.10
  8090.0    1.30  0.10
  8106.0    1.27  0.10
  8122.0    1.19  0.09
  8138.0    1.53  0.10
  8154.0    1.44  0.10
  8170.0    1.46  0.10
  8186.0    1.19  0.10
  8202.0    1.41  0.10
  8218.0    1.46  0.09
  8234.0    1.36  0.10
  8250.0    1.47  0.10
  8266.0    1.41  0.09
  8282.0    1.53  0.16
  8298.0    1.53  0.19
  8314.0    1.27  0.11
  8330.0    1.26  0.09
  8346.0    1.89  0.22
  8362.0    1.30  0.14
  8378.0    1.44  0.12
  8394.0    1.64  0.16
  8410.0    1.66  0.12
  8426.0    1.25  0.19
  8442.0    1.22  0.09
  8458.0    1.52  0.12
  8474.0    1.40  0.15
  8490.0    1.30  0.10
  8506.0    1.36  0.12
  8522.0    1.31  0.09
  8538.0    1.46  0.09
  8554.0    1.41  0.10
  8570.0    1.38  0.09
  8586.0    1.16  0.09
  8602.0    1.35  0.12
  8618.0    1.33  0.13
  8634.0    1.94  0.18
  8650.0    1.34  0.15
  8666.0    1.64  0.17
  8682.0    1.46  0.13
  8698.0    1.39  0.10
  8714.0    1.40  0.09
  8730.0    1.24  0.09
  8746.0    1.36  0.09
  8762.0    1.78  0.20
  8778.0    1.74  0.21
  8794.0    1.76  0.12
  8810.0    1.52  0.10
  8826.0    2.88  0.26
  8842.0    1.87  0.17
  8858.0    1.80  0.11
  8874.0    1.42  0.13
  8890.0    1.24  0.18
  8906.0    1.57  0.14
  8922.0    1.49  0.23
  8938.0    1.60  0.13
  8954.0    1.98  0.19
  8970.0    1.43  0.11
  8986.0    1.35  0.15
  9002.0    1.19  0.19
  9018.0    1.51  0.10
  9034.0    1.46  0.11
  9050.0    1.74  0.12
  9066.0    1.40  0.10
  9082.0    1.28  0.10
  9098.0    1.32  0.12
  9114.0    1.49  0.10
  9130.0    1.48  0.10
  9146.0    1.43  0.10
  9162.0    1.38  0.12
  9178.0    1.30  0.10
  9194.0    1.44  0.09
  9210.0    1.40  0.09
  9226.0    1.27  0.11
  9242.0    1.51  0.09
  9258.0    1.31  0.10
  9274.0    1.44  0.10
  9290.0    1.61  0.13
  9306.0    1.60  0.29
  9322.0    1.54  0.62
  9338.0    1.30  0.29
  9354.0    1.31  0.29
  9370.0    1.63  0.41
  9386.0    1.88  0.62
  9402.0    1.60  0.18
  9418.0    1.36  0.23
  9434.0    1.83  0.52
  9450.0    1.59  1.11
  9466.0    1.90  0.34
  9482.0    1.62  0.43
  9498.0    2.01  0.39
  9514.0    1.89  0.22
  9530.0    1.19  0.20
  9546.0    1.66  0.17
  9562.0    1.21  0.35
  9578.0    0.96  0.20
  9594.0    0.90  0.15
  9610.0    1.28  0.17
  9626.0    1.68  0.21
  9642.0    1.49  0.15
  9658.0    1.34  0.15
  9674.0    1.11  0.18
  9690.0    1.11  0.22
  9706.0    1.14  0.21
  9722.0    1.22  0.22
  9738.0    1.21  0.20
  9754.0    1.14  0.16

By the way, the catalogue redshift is 0.34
